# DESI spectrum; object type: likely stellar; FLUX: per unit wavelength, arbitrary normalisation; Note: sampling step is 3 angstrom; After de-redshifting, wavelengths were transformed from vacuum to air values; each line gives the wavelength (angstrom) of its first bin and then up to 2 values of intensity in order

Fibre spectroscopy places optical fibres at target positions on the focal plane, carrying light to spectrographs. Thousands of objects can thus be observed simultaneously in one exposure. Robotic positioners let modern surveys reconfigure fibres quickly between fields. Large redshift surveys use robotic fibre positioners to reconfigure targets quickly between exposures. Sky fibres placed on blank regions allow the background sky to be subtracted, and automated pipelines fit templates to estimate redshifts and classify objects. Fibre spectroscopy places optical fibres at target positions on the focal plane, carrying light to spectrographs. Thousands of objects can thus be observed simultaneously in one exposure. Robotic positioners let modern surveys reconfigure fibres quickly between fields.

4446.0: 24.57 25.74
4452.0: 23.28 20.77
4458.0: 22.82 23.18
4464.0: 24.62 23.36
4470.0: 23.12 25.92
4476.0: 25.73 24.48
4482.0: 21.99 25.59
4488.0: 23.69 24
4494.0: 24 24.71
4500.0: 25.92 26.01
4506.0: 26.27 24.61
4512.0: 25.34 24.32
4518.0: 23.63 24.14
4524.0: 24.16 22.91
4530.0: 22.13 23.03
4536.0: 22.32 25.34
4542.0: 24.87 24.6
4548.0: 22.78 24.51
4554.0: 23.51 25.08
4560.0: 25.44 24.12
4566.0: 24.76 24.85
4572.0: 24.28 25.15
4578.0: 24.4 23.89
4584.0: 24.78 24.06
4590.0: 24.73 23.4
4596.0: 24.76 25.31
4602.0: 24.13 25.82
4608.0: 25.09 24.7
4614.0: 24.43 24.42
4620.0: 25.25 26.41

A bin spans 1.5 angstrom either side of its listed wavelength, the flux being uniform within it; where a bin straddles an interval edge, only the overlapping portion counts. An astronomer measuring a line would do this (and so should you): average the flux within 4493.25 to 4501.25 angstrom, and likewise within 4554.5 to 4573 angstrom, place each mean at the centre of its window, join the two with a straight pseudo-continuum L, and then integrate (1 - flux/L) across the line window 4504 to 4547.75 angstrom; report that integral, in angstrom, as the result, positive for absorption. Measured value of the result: 1.28 angstrom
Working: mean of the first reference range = 24.9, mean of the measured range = 24.1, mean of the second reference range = 24.7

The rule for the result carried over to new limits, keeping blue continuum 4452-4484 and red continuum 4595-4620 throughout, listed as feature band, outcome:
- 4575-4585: 0.06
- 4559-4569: -0.11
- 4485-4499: -0.29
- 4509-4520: -0.19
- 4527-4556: 0.73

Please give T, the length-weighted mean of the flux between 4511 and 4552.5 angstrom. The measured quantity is 23.8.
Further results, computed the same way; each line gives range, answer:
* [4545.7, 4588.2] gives 24.4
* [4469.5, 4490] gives 24.4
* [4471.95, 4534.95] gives 24.4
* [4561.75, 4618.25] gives 24.6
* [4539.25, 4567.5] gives 24.4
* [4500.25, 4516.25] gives 25.4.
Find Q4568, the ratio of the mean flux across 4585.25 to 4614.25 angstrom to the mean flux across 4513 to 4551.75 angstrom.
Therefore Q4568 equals 1.04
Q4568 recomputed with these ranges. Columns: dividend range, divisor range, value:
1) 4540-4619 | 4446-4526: 1.01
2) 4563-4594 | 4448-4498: 1.02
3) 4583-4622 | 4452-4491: 1.04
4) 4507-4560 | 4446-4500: 1.00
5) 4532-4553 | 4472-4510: 0.96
